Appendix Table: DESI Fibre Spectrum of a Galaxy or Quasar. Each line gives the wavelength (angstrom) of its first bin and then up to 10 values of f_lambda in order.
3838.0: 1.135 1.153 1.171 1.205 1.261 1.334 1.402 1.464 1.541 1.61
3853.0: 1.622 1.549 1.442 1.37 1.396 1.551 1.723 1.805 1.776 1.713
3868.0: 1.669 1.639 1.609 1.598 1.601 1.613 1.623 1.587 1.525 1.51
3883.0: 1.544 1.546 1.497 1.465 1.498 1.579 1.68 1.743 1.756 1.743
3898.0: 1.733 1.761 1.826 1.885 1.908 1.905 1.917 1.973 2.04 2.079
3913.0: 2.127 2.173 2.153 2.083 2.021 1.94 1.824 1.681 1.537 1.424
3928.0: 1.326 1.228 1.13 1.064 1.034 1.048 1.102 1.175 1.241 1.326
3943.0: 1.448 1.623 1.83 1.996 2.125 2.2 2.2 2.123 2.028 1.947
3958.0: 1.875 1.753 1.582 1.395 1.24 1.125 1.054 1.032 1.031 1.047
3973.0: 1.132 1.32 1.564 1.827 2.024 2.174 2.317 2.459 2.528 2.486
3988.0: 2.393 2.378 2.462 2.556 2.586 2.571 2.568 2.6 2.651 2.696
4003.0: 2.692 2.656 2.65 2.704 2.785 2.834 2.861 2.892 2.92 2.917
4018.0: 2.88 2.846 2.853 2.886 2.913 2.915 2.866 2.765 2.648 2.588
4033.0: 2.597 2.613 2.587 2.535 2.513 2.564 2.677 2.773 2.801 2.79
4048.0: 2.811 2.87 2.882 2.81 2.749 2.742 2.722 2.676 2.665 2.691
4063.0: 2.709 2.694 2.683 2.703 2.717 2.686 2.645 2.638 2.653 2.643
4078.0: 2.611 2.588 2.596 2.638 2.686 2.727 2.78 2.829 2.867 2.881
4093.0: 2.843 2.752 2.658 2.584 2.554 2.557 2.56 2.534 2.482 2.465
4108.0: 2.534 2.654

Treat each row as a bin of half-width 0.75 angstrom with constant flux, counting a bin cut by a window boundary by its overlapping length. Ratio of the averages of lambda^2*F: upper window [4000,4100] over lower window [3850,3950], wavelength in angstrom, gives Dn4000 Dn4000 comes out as 1.79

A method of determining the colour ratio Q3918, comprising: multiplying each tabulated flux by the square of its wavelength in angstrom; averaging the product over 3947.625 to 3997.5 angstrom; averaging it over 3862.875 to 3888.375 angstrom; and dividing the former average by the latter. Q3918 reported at 1.3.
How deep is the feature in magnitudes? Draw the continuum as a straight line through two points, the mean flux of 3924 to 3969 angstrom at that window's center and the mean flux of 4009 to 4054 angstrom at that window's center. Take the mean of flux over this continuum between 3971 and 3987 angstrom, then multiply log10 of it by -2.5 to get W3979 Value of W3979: 0.06 mag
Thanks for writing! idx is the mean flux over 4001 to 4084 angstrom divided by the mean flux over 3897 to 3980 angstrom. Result 1.66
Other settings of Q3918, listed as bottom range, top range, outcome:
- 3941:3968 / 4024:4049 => 1.64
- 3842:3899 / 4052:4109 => 1.89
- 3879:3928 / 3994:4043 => 1.63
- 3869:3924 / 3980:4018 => 1.56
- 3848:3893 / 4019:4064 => 1.89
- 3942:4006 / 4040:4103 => 1.43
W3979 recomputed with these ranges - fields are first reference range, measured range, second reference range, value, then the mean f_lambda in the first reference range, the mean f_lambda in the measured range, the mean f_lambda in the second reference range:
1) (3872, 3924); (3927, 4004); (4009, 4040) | 0.28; 1.78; 1.81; 2.77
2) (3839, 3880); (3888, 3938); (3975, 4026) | 0.13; 1.52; 1.69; 2.58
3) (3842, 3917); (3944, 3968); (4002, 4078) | 0.23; 1.67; 1.75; 2.74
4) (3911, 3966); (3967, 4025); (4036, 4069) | -0.07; 1.65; 2.37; 2.71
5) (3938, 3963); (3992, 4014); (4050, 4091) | -0.23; 1.77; 2.69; 2.71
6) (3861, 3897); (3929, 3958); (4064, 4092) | 0.24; 1.63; 1.58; 2.7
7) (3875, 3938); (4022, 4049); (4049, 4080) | -0.08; 1.66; 2.71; 2.7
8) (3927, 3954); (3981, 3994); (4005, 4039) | -0.10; 1.51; 2.45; 2.77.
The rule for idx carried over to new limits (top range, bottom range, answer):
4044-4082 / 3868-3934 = 1.60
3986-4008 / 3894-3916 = 1.34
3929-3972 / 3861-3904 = 0.90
